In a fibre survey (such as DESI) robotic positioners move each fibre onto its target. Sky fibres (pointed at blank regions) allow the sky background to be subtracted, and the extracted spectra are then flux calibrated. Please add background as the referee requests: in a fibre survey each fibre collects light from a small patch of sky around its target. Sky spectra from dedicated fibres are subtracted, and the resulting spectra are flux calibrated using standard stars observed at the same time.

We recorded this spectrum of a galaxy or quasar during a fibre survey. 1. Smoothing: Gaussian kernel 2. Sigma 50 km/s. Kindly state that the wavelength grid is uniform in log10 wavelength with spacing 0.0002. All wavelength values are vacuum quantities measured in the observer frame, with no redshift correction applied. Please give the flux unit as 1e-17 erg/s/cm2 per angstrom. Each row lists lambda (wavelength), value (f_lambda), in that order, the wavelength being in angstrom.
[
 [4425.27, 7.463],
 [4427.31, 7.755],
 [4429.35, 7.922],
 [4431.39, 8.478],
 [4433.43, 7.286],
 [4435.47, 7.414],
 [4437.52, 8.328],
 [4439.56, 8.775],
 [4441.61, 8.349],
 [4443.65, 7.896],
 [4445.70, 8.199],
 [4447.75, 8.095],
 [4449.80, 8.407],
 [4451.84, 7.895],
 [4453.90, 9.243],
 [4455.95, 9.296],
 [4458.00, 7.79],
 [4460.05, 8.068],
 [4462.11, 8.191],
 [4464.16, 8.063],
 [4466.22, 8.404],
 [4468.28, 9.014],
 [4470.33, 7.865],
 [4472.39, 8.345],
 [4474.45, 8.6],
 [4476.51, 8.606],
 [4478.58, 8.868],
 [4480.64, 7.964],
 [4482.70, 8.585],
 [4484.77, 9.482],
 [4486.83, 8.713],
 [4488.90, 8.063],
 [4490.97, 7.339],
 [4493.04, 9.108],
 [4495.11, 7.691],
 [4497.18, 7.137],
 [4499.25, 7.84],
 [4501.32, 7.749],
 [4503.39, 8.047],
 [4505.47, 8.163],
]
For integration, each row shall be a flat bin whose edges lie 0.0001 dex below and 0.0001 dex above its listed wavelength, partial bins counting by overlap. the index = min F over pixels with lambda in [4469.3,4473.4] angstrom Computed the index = 7.865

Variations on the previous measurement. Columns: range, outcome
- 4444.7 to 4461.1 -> 7.79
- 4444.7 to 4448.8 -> 8.095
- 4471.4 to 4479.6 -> 8.345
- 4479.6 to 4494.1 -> 7.339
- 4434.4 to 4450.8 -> 7.414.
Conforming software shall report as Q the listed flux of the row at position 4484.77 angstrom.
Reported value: 9.482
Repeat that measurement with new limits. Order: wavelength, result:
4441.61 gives 8.349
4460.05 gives 8.068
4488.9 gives 8.063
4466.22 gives 8.404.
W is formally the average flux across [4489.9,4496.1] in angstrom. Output 8.04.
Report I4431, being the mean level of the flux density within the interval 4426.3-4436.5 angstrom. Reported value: 7.77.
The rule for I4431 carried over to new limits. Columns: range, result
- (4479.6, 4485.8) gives 8.68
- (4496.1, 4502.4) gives 7.59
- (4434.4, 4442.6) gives 8.2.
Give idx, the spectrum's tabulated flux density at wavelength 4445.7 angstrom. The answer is 8.199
